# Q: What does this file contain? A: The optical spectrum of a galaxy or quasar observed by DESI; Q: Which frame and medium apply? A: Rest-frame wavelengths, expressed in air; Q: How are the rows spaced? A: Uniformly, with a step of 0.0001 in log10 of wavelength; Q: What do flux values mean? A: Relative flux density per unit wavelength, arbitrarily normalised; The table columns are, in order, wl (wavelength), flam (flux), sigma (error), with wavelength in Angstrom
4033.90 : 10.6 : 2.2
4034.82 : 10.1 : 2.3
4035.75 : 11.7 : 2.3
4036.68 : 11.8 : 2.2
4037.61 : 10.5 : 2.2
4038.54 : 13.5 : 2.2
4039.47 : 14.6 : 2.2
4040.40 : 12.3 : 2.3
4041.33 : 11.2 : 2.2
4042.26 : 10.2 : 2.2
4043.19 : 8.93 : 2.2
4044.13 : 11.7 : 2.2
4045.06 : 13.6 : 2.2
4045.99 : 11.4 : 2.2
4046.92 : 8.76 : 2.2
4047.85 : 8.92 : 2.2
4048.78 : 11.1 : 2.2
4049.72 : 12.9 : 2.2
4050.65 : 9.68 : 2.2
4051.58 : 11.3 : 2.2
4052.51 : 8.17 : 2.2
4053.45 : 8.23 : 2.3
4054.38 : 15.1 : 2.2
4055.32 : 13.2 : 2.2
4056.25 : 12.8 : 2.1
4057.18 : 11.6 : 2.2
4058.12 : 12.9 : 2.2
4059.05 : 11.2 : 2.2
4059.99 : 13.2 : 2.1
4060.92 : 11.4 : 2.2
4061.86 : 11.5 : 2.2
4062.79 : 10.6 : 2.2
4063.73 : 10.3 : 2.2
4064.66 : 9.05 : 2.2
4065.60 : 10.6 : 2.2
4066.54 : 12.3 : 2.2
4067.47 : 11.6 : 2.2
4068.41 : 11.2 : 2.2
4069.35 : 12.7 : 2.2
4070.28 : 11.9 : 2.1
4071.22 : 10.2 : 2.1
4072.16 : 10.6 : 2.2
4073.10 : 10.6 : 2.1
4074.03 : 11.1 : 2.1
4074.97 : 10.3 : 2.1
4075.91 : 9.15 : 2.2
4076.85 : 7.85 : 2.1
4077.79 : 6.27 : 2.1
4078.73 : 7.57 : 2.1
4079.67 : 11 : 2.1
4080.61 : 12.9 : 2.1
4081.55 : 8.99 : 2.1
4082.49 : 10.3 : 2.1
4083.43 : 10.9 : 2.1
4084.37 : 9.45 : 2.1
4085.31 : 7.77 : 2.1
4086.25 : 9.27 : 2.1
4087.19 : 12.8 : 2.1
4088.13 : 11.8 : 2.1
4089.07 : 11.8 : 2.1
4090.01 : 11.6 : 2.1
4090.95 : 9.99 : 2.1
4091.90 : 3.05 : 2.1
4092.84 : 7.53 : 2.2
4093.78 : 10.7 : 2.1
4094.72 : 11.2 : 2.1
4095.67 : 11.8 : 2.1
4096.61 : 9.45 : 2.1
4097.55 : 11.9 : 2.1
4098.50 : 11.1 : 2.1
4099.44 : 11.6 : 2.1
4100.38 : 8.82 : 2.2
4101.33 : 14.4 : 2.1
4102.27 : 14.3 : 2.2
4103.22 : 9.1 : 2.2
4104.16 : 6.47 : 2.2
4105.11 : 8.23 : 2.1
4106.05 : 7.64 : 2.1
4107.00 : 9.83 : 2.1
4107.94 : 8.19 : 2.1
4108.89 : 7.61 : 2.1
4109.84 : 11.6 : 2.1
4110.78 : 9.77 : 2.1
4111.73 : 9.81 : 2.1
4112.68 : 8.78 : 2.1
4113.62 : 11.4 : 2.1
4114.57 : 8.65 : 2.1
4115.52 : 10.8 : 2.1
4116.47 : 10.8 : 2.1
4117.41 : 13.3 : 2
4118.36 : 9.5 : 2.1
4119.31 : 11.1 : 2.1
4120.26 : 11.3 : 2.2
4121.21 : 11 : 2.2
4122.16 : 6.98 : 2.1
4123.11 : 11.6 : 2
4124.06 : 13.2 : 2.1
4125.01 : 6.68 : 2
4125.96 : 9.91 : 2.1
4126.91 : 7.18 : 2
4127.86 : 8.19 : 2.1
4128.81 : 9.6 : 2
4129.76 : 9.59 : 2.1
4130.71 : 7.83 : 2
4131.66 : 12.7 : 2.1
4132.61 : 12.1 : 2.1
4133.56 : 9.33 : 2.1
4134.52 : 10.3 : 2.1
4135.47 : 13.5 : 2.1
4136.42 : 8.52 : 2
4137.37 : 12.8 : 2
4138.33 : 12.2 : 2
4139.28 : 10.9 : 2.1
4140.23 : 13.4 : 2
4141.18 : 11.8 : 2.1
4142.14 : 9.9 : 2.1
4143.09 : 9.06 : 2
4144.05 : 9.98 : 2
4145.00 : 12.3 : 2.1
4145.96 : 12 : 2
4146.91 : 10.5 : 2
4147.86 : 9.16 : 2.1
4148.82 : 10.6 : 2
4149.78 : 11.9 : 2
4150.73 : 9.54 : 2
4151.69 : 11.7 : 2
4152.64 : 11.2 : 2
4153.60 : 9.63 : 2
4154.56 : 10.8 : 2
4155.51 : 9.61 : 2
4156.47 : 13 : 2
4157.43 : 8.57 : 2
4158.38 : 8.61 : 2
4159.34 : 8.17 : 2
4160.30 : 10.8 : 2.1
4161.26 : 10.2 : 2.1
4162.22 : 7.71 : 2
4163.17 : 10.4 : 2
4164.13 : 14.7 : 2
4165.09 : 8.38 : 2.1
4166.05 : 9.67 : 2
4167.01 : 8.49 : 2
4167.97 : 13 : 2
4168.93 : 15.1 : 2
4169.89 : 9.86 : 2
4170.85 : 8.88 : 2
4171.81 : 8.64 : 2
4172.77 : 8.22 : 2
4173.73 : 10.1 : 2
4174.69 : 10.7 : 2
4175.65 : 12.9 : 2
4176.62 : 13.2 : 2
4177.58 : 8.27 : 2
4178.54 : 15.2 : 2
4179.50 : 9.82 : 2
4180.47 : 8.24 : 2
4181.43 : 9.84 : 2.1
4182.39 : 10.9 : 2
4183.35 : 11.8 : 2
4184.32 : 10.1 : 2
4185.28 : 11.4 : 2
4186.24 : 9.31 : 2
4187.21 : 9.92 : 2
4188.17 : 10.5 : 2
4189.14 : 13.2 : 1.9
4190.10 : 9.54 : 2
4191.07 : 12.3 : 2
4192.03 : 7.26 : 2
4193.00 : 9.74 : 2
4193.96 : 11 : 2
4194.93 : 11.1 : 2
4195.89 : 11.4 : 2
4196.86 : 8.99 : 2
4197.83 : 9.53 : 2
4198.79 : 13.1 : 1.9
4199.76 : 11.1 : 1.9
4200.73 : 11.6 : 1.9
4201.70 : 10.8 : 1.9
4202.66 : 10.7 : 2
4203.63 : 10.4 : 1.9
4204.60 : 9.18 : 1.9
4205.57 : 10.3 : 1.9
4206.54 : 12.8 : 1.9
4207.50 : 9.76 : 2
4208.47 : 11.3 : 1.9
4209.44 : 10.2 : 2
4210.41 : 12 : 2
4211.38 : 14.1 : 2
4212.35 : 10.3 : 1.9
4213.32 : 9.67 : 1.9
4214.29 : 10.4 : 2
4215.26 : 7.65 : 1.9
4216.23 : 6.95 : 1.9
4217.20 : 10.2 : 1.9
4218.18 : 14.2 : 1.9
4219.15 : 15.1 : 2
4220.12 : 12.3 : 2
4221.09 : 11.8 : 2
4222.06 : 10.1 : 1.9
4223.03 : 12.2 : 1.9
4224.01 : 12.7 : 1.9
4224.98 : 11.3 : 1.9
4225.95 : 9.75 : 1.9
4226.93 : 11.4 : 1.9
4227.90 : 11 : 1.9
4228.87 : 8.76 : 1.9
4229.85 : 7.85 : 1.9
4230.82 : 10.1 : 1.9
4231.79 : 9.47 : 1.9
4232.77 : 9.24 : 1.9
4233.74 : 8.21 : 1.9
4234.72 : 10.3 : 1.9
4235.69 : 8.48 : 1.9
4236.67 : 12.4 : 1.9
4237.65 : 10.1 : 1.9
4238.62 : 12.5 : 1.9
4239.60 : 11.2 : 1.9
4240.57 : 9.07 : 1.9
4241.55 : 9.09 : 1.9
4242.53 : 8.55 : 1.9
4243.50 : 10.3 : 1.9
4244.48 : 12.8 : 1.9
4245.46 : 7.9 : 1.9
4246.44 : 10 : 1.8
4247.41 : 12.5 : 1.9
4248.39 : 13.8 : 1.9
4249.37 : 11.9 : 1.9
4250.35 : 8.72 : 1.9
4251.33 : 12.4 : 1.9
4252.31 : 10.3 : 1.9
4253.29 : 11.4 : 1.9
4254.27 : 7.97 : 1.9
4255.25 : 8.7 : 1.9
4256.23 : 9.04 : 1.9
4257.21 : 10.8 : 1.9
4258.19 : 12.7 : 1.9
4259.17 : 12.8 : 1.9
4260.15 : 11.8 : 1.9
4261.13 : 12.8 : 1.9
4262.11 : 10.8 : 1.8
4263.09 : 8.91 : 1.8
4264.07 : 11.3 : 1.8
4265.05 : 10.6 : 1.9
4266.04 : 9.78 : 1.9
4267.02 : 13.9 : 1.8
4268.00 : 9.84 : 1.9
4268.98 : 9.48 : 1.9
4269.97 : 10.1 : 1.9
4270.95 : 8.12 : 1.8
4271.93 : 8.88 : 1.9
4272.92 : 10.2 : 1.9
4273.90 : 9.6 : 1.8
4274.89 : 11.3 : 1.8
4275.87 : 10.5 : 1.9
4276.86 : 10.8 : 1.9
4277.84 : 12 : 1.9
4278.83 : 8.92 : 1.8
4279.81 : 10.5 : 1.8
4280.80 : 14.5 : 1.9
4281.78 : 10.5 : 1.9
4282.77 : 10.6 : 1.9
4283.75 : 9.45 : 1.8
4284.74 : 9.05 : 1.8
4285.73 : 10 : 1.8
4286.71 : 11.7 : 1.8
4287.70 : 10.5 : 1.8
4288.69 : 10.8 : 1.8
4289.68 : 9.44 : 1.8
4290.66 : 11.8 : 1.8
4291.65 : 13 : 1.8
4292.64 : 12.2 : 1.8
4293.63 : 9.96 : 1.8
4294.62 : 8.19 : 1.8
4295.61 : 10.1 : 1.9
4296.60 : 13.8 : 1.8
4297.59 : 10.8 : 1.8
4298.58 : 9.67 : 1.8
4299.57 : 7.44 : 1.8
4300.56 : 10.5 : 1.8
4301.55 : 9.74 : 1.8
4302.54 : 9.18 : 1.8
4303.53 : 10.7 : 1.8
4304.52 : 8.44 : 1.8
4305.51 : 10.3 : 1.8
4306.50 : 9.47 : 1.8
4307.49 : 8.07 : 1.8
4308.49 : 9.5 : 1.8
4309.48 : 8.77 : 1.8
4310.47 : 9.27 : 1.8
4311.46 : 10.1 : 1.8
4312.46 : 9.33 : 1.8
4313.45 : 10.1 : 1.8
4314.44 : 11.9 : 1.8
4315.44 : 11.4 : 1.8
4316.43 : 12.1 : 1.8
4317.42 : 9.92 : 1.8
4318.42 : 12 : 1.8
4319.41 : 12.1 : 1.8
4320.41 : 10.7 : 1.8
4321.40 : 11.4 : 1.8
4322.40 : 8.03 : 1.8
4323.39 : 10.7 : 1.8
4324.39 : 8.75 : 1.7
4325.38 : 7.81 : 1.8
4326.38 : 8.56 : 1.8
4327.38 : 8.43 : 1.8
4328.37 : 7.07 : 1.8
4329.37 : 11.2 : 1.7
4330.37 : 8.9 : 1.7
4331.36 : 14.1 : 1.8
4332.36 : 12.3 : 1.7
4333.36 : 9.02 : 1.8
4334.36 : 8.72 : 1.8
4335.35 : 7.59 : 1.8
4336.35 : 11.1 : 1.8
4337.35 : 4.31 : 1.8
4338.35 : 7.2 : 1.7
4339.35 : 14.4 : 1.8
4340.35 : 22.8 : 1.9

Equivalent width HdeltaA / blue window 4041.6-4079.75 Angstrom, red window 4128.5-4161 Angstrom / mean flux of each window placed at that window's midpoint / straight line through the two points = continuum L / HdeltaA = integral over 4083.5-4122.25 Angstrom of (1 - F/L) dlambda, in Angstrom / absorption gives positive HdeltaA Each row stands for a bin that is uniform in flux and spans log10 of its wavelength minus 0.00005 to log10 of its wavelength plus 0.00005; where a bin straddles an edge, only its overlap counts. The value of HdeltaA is 2.3 Angstrom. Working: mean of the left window 10.8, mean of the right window 10.6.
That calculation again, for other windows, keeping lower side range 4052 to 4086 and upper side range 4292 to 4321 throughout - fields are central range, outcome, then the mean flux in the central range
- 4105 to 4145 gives 1.4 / 10.2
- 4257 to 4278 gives -0.9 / 10.8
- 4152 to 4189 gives 0.1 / 10.4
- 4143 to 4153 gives -0.2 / 10.8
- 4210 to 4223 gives -1.0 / 11.2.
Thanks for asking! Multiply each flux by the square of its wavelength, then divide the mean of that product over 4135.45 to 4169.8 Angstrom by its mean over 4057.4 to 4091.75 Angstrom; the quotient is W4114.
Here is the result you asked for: 1.05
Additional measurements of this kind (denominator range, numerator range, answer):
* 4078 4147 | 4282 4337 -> 1.08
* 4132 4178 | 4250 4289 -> 1.05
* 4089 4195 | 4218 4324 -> 1.08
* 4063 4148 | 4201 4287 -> 1.10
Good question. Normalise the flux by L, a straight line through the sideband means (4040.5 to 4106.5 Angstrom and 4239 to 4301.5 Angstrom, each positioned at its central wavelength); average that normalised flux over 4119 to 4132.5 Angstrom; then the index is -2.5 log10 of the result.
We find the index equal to 0.08 mag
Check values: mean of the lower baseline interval 10.6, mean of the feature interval 9.82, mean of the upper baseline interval 10.6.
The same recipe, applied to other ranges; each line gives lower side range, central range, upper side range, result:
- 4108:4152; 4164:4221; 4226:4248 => -0.06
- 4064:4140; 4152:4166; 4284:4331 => 0.00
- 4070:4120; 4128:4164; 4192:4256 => -0.03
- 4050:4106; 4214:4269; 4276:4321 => -0.02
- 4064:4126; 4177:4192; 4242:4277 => -0.02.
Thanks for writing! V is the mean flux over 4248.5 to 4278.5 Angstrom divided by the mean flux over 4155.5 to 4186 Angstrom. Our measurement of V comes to 1.01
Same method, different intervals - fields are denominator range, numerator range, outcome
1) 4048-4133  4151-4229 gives 1.03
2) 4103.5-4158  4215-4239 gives 1.03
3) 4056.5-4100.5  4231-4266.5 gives 1.00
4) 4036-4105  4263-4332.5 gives 0.96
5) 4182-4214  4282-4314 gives 0.94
